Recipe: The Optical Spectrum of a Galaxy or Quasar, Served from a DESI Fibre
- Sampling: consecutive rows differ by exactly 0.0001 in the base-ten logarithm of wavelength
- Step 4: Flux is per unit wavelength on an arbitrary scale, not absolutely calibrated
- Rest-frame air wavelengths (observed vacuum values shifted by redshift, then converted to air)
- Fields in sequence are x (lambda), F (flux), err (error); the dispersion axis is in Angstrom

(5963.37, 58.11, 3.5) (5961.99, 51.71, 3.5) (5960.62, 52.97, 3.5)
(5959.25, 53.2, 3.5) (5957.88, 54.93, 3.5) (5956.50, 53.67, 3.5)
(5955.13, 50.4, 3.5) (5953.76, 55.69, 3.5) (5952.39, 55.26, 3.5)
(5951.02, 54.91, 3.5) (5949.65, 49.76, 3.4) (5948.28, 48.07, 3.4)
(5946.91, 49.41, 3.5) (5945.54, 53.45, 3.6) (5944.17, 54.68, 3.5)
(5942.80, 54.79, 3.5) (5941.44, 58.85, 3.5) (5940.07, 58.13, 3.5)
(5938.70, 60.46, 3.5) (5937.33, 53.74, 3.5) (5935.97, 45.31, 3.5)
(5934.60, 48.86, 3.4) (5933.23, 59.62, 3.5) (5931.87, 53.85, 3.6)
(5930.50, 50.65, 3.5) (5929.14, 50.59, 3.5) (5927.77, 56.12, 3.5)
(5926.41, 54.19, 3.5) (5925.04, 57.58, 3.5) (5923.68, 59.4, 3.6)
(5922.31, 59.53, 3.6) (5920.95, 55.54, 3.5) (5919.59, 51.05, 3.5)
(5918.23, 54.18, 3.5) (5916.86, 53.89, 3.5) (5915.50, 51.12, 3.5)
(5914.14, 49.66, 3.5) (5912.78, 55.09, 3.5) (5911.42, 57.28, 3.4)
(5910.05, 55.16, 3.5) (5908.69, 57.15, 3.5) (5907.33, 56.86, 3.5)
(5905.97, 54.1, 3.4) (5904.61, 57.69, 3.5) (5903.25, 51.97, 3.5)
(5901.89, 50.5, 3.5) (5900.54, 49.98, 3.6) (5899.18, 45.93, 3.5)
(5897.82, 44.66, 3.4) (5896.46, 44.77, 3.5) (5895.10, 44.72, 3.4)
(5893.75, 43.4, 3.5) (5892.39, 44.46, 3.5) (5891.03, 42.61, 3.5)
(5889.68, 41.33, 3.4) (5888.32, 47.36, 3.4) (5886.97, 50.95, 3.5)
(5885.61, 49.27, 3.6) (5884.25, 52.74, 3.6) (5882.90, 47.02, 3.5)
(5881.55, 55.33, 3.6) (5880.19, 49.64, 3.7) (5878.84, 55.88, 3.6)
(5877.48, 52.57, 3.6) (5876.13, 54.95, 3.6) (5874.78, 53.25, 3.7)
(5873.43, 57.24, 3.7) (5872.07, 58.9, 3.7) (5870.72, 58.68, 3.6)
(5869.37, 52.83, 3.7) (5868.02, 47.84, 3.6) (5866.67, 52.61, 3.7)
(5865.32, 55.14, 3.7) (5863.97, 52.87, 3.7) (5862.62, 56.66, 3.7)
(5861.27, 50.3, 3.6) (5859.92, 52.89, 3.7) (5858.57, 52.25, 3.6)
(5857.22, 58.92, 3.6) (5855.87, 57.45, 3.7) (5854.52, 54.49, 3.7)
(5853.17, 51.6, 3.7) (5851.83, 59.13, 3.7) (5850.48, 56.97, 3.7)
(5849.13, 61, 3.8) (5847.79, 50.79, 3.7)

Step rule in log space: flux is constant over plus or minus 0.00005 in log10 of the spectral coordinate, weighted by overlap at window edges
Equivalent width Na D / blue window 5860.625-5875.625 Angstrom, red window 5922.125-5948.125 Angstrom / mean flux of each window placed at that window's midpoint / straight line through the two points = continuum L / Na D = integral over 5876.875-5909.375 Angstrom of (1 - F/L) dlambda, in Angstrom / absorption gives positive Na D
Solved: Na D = 2.8 Angstrom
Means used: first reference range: 54.2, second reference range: 54.5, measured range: 49.6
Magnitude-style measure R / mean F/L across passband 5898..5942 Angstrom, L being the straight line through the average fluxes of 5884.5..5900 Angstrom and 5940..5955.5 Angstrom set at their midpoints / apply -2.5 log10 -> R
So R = -0.095 mag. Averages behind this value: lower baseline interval 45.6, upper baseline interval 53.5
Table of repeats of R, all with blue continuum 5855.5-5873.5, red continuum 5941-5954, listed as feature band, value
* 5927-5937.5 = 0.02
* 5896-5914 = 0.03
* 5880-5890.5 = 0.11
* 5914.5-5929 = -0.03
